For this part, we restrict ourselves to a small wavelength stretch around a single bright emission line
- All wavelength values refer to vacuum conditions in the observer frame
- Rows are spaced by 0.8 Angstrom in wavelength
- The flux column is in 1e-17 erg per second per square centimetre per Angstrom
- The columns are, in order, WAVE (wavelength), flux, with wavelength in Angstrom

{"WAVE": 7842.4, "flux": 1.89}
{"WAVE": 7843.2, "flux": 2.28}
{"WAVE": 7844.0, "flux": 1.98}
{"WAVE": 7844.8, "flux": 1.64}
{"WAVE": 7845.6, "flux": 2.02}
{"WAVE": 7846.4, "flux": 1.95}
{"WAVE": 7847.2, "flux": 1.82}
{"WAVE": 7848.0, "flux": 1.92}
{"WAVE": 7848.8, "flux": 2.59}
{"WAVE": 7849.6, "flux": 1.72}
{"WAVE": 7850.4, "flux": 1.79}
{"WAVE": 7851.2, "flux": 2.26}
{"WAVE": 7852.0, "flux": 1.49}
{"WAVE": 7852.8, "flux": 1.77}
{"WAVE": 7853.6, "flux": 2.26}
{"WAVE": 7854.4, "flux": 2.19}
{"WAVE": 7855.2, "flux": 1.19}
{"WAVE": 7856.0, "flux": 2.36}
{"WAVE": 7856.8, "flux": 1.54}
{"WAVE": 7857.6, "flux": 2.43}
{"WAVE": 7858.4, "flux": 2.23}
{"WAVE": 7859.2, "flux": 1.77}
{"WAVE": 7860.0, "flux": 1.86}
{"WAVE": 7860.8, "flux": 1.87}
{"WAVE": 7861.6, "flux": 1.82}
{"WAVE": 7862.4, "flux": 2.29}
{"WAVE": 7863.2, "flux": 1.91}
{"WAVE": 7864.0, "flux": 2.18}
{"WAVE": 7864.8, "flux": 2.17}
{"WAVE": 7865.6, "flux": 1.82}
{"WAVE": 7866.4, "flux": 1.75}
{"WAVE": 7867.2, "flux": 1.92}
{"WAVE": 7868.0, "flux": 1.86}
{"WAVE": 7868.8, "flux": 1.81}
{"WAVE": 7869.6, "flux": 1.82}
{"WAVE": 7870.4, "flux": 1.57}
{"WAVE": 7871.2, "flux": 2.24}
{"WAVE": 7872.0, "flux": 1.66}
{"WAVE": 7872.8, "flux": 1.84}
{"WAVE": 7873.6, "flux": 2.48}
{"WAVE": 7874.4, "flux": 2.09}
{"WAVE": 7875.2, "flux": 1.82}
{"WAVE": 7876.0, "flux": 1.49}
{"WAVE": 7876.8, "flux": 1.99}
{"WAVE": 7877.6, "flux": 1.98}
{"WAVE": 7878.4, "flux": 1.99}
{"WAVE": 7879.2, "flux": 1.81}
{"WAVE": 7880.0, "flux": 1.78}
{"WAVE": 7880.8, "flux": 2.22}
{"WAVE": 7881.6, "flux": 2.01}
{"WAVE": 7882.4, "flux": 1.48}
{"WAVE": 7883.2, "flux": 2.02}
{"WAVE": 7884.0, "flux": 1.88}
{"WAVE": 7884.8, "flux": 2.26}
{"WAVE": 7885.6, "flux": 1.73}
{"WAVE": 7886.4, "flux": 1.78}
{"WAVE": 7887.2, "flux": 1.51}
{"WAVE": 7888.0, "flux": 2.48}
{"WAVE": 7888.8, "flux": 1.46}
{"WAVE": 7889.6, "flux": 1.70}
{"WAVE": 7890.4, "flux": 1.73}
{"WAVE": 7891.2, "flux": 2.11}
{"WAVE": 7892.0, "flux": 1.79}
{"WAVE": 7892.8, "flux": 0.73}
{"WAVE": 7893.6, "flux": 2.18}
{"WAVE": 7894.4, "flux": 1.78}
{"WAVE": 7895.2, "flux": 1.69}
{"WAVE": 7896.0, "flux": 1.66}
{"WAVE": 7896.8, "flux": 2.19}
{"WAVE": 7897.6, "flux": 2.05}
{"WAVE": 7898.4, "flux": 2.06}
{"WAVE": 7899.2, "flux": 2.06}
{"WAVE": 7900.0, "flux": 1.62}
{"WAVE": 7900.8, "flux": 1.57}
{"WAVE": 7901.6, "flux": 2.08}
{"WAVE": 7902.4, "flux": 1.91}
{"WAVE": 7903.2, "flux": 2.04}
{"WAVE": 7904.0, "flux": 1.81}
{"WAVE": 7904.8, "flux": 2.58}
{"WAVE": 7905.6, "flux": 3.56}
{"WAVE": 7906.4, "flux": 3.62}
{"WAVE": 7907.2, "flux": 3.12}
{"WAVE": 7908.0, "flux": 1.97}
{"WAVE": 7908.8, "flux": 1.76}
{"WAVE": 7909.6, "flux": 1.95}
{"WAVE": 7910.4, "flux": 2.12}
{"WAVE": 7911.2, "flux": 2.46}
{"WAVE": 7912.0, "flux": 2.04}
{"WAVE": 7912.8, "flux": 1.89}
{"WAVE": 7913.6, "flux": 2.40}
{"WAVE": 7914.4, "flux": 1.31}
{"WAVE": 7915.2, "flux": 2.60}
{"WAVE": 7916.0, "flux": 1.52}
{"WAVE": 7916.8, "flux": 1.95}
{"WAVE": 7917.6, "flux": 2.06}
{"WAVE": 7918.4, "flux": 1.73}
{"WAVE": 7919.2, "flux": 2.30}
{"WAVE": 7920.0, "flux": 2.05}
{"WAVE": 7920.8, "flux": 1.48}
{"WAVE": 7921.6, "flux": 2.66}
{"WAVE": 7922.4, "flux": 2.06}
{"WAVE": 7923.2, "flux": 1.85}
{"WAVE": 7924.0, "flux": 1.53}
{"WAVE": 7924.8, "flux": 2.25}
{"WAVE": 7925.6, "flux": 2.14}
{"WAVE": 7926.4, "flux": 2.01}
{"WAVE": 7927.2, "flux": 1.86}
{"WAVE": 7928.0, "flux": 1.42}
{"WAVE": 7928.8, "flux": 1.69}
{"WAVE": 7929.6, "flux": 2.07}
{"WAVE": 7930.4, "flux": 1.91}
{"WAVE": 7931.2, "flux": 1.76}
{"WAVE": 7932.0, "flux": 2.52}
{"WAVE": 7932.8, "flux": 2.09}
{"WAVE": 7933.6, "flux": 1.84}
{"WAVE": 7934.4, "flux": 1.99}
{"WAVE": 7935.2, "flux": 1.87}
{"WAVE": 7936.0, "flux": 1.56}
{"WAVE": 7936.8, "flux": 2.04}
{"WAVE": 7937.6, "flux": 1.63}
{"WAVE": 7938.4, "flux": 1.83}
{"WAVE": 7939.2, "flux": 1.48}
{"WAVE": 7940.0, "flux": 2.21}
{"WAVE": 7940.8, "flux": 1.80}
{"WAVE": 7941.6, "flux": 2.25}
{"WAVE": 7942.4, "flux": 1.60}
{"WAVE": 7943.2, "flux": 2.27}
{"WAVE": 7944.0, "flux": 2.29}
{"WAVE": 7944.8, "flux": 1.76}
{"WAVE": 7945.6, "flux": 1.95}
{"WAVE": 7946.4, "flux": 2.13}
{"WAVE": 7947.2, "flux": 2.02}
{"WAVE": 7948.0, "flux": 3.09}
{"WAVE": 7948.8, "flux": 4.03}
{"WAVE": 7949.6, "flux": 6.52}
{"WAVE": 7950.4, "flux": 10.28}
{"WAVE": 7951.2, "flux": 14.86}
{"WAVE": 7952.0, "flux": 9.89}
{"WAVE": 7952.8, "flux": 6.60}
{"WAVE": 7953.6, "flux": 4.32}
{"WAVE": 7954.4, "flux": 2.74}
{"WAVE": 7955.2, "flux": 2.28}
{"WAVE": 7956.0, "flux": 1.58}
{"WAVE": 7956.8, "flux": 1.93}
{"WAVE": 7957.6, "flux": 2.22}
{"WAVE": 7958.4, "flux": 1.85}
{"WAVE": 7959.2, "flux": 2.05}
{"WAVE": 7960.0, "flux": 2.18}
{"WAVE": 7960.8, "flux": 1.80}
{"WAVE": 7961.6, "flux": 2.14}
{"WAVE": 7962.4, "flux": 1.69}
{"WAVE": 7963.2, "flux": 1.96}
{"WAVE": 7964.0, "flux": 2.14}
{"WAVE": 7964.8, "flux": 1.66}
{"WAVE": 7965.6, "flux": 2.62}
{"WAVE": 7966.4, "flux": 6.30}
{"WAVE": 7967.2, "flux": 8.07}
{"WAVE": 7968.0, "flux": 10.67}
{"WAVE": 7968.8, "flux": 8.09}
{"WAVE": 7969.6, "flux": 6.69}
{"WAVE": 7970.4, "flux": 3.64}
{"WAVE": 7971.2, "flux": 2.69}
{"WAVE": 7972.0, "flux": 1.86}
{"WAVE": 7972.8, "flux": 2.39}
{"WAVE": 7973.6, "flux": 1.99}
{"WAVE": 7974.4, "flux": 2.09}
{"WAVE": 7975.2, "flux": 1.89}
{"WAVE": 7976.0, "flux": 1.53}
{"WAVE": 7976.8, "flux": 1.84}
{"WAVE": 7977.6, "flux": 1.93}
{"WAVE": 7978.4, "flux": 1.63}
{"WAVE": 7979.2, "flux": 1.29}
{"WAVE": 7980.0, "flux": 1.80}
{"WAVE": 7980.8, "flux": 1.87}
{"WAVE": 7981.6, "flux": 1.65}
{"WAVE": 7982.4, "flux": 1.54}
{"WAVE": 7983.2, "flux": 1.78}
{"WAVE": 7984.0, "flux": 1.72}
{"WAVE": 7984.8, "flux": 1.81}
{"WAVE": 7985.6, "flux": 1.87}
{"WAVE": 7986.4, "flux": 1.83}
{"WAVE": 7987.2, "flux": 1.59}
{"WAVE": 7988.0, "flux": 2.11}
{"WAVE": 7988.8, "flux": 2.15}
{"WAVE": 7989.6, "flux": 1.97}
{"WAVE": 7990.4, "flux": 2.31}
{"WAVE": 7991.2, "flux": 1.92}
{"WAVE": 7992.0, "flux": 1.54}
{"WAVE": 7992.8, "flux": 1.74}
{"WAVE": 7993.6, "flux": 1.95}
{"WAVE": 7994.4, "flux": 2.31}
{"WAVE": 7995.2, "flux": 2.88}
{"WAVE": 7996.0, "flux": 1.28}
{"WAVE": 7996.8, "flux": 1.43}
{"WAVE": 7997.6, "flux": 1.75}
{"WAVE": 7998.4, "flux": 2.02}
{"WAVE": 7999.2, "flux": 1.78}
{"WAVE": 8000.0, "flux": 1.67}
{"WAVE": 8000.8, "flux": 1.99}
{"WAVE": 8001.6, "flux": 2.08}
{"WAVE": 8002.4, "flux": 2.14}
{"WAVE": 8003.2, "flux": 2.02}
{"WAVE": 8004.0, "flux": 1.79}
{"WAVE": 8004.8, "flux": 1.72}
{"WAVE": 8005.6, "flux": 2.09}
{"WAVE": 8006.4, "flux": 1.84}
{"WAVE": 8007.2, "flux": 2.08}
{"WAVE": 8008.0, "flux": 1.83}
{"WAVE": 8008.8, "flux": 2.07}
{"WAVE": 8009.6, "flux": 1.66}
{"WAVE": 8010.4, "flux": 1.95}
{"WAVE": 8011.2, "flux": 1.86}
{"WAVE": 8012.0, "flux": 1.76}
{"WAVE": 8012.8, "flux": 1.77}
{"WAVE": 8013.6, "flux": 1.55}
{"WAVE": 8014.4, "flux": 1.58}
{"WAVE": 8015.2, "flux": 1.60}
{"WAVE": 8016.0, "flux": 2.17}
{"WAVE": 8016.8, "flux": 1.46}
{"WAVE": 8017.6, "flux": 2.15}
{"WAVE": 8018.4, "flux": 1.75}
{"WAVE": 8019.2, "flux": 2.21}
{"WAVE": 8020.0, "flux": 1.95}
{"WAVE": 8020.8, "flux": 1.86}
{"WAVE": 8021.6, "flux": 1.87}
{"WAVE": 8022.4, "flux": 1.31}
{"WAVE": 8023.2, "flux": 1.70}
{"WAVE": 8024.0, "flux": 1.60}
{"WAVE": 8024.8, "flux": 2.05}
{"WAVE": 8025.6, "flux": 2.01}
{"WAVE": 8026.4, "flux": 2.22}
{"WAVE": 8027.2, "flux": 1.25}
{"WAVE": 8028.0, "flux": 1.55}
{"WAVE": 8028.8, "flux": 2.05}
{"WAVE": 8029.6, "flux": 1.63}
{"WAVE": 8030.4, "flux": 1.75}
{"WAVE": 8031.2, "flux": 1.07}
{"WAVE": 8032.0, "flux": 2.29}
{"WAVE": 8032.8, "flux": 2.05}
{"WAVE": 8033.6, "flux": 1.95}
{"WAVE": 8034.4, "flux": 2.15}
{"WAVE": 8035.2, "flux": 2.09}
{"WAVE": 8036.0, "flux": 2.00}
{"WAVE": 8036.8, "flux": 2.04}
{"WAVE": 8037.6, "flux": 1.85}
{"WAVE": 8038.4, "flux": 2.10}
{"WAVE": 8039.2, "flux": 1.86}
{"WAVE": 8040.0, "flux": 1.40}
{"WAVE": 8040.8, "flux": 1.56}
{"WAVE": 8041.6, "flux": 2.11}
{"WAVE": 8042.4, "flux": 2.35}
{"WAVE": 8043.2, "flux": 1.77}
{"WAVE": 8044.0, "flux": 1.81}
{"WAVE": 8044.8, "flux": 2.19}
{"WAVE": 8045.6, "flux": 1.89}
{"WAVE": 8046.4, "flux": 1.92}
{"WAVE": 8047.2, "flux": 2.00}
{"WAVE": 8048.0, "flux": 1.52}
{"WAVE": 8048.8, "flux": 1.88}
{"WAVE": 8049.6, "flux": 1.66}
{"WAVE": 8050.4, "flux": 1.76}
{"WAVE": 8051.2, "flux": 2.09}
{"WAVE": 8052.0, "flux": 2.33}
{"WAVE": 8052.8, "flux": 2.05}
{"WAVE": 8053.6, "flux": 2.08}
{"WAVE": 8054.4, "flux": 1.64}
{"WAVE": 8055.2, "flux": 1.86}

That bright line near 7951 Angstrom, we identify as [S II]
